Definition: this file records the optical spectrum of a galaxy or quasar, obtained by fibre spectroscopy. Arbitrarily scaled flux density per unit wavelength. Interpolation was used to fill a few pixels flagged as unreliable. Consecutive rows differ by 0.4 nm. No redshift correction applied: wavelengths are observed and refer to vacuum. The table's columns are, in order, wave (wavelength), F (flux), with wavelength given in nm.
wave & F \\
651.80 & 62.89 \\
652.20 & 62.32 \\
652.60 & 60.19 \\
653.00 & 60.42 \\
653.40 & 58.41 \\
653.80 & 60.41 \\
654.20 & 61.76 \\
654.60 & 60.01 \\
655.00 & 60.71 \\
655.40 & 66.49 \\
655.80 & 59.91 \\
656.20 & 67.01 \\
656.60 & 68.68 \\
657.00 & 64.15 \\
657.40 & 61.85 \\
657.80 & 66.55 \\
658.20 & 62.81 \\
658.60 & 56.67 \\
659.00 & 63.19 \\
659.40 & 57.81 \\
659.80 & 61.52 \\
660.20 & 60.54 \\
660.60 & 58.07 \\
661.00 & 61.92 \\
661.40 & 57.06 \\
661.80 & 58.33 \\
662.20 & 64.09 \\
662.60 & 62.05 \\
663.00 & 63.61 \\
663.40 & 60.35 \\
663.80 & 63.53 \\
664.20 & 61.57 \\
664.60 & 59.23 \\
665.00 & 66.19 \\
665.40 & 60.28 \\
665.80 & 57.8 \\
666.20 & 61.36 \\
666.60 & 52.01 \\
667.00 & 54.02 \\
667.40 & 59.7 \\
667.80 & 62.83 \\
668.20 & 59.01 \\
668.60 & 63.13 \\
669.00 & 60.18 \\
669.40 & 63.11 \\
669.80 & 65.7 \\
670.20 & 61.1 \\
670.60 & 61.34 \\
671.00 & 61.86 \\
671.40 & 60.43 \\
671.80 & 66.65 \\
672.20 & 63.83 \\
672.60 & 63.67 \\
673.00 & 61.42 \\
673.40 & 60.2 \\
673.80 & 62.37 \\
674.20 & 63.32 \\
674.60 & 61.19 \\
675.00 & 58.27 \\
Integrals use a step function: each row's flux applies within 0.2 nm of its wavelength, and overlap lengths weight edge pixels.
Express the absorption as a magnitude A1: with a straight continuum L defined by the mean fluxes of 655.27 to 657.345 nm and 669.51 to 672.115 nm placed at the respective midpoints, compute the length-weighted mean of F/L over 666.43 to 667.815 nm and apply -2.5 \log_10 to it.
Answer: 0.13 mag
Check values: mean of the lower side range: 65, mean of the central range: 56.5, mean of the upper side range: 62.9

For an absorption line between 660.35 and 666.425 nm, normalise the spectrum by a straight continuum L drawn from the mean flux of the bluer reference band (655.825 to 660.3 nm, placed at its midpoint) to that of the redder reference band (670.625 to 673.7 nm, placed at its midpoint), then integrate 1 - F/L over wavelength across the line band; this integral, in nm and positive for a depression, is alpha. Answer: 0.16 nm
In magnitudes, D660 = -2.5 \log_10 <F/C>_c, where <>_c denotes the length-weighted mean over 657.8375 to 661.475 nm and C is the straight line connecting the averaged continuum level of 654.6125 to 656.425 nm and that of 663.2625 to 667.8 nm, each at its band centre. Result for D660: 0.03 mag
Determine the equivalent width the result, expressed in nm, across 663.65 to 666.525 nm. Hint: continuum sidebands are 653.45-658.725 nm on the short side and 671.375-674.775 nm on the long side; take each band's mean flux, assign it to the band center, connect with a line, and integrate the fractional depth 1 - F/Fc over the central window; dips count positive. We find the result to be 0.08 nm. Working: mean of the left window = 62.8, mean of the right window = 62.7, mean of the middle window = 61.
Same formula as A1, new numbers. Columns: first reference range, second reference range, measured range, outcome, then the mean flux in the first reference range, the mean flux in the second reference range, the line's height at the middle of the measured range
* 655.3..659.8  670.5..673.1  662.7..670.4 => 0.037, 63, 62.8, 62.9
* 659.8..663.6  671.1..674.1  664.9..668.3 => 0.046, 60.7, 62.6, 61.6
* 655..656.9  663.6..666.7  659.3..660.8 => 0.060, 64.9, 60.5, 63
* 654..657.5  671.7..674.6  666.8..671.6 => 0.034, 63.4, 62.8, 63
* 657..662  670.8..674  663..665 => -0.010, 60.7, 62.6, 61.3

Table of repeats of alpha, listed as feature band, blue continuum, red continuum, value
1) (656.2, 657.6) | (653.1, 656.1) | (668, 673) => -0.085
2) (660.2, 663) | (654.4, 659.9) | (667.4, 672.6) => 0.092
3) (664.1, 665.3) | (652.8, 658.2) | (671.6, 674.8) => 0.011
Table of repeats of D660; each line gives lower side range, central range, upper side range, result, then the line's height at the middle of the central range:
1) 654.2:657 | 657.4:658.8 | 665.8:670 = 0.02 mag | 62.9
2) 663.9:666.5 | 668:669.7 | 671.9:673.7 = 0.00 mag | 61.6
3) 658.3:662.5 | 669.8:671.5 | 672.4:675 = -0.01 mag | 61.3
